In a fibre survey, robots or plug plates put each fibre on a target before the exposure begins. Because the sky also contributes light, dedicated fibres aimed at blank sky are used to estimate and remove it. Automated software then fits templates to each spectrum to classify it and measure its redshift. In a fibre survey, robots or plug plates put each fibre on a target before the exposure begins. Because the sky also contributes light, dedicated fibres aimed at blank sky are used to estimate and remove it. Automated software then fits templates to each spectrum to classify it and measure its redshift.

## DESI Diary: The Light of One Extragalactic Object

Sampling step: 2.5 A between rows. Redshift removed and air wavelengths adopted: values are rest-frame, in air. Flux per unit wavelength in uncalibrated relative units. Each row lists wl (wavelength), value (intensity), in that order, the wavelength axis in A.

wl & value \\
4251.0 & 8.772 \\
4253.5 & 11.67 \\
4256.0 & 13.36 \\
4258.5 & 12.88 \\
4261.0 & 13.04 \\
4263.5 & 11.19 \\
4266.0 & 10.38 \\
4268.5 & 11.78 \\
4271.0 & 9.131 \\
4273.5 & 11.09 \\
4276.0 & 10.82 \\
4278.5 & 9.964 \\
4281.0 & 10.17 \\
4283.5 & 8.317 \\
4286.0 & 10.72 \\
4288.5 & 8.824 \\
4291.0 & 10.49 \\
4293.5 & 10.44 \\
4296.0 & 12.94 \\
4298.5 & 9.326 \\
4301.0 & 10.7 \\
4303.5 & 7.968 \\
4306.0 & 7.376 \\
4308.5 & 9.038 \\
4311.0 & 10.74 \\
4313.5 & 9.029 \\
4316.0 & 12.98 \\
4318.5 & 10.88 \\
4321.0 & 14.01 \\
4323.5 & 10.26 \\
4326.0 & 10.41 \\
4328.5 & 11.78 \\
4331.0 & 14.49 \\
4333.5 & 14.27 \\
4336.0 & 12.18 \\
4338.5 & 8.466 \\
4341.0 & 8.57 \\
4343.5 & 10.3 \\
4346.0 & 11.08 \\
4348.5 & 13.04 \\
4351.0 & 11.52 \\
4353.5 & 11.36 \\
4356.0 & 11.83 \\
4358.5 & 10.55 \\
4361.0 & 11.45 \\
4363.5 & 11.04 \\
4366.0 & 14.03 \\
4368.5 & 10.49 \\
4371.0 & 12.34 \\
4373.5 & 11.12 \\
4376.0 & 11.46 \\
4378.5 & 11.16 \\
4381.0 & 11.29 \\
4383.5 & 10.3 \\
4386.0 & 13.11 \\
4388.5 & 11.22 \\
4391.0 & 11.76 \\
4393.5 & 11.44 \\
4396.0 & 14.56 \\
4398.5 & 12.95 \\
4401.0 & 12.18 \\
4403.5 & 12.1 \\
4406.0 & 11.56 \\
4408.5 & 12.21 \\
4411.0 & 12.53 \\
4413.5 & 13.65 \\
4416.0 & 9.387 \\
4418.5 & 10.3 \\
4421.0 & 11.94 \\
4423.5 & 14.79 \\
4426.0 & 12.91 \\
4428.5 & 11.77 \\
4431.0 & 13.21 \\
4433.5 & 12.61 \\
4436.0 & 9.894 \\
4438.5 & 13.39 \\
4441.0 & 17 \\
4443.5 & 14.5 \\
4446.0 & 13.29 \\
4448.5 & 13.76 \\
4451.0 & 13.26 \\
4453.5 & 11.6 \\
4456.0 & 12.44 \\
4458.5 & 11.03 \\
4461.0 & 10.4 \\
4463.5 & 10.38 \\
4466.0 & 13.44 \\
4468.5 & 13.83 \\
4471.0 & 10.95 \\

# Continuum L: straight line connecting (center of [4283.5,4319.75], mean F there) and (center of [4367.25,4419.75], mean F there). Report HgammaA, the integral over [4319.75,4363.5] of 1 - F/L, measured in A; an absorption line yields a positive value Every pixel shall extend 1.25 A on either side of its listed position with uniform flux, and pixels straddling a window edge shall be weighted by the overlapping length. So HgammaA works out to -2.9 A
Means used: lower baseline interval 10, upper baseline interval 11.8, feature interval 11.5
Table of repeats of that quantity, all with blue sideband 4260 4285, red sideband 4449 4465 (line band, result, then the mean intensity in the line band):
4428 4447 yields -2.8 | 13.3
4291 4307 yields 1.2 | 9.88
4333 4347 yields 0.4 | 10.6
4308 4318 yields 0.2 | 10.6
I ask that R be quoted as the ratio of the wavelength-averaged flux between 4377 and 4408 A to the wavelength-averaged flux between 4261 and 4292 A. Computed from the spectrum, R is 1.16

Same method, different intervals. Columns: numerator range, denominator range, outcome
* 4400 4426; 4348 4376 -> 1.04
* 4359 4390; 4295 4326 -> 1.11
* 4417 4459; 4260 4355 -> 1.19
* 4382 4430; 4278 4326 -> 1.19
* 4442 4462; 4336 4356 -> 1.17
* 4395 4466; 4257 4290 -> 1.17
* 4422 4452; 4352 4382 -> 1.16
